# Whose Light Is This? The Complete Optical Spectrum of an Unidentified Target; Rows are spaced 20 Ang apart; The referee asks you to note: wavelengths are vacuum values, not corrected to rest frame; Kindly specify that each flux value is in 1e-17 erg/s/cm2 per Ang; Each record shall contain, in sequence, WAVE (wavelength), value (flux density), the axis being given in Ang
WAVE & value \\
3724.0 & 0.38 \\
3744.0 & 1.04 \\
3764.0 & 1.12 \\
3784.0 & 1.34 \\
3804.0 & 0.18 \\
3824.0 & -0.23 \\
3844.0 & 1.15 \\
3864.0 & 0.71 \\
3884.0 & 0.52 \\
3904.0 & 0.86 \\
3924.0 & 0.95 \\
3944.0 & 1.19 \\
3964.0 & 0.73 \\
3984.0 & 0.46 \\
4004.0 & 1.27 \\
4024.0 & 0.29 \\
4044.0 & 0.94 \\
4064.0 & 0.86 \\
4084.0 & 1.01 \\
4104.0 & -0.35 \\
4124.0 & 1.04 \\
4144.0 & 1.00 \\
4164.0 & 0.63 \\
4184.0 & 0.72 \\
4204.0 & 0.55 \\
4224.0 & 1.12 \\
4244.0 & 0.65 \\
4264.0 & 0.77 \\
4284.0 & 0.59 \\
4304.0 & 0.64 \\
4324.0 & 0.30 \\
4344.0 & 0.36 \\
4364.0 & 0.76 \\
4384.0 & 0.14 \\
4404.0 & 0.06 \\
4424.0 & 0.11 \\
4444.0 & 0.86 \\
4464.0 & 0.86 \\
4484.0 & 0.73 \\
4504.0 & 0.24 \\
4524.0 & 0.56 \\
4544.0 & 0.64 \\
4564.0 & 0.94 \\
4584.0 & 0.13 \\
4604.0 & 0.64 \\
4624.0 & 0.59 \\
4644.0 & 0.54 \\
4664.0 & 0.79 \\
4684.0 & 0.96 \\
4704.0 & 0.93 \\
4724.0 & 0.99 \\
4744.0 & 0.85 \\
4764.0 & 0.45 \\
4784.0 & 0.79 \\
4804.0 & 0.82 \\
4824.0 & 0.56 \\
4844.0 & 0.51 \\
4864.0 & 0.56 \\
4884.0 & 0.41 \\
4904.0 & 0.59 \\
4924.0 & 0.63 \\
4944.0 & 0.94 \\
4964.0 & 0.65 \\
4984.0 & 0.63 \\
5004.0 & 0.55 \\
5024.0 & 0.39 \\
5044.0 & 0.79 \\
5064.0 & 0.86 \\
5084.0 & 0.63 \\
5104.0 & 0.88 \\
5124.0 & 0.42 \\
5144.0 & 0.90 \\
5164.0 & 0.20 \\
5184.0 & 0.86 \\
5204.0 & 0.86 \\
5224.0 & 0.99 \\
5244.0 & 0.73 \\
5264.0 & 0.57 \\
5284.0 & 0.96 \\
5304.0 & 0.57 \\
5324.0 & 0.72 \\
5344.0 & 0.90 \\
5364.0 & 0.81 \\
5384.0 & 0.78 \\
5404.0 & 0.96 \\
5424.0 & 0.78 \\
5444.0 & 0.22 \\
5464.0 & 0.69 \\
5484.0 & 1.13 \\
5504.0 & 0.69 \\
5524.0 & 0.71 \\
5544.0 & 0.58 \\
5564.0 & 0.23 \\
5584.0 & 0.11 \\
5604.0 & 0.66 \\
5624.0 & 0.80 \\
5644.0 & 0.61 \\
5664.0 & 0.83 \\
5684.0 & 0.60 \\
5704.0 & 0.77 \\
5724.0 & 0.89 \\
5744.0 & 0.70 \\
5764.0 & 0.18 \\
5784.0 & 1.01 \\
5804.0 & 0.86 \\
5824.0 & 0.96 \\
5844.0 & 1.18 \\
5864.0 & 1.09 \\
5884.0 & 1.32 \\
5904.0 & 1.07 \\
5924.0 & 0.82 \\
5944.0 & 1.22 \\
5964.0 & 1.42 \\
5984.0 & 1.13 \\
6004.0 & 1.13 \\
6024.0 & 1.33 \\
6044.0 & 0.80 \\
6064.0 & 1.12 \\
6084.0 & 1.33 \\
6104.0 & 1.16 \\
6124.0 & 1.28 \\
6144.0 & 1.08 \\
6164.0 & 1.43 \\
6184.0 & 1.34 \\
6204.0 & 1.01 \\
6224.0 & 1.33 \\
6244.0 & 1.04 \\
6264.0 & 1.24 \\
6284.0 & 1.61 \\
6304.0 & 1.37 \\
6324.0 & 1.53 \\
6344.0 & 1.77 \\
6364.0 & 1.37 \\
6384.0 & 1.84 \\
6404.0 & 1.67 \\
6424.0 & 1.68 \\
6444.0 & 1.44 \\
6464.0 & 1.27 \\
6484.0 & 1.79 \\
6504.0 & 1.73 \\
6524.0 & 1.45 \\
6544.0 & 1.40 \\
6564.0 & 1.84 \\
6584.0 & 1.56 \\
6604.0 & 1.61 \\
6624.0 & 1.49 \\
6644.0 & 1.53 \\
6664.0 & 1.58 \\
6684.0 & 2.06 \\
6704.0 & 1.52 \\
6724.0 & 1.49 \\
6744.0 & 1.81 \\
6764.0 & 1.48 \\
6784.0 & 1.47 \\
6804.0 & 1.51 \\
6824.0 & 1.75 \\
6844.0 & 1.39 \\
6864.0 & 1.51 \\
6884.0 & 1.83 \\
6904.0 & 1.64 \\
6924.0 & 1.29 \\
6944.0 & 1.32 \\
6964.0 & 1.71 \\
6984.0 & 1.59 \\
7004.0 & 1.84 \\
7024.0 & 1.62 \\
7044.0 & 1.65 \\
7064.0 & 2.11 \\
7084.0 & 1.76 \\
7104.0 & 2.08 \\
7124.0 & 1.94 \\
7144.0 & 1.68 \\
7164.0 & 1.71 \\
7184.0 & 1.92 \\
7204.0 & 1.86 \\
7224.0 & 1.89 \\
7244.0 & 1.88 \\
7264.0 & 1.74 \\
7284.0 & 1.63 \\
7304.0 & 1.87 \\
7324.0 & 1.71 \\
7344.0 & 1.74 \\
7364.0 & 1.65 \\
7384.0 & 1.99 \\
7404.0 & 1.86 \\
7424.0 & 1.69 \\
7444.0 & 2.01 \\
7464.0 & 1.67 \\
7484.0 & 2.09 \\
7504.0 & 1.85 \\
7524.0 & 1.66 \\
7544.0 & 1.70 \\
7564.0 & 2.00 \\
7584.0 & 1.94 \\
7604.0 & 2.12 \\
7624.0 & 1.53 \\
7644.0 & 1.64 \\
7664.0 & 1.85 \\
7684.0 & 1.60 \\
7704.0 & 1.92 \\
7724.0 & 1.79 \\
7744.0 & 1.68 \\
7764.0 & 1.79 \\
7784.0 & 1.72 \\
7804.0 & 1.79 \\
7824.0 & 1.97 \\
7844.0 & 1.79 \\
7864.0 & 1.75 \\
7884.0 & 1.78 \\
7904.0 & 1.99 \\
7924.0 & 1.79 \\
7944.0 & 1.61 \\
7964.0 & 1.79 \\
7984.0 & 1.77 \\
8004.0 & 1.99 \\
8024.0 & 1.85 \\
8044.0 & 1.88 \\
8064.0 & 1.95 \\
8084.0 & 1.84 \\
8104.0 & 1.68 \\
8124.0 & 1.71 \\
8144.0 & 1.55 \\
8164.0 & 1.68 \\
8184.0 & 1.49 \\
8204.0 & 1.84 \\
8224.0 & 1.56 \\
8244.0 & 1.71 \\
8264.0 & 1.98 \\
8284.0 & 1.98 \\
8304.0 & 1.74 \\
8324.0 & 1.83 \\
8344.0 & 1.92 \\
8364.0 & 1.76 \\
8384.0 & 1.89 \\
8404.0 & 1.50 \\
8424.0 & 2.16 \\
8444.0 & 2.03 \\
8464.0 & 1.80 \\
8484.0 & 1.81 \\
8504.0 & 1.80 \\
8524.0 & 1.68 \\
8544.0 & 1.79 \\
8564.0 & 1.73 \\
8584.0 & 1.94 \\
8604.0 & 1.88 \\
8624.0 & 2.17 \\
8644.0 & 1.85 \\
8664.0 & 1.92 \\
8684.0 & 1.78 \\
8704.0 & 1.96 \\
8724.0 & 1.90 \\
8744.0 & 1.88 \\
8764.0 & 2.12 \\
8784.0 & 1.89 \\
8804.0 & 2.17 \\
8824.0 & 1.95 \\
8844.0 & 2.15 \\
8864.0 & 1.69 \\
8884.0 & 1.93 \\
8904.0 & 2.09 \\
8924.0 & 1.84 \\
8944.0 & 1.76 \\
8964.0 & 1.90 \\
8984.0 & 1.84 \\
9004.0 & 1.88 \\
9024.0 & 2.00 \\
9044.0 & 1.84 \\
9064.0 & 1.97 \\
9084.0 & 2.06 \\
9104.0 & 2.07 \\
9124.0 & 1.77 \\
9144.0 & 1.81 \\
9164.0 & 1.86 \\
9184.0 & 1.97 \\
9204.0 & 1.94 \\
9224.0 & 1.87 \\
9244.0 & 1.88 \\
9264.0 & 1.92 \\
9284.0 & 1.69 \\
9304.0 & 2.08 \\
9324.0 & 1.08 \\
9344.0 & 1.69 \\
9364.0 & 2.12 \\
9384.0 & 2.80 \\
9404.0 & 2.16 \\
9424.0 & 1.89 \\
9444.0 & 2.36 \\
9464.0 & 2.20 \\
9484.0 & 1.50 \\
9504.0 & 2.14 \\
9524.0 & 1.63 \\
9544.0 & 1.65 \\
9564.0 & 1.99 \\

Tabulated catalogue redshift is 0.58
